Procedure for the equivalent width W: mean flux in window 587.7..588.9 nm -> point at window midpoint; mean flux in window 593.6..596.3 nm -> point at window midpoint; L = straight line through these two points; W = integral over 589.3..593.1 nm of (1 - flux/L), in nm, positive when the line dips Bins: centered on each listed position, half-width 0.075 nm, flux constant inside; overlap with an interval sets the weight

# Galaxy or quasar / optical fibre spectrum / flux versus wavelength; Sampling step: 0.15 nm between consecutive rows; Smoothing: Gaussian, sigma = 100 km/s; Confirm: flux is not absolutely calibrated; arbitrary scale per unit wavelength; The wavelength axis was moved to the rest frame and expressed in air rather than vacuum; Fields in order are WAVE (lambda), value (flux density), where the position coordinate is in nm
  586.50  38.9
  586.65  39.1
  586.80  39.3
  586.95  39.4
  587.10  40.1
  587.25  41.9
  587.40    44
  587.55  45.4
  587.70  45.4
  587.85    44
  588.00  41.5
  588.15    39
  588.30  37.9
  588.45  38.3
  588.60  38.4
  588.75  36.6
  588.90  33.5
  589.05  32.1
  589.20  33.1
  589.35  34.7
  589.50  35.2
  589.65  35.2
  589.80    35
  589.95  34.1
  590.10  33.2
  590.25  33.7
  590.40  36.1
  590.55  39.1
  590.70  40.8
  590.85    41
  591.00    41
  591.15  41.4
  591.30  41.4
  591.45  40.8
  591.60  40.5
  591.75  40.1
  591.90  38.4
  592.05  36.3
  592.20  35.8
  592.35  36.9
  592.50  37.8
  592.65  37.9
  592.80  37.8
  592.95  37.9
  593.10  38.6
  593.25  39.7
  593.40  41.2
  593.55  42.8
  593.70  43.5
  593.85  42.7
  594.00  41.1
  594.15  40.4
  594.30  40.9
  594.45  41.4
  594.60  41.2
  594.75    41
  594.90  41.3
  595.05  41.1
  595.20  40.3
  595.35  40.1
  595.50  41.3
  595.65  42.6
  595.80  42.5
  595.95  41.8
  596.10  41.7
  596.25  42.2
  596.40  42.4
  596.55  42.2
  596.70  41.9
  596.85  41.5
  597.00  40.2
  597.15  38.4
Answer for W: 0.25 nm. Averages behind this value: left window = 39.4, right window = 41.5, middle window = 37.7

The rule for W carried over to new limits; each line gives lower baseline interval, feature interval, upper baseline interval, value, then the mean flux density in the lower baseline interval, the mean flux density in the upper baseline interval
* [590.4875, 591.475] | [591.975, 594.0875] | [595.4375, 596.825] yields 0.10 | 40.8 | 42.1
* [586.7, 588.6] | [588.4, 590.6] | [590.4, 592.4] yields 0.28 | 41.2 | 39.4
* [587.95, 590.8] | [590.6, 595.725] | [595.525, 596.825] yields -0.10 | 36.2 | 42.1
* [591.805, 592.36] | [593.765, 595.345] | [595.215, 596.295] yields -0.04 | 37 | 41.6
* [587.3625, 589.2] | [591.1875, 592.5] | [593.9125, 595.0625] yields 0.05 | 39.3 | 41.1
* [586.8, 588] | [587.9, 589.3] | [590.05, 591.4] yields 0.15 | 42.6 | 38.8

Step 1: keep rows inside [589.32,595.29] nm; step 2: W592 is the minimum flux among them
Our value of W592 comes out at 33.2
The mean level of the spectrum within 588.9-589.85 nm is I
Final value 34.1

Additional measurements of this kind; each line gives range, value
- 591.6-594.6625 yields 39.6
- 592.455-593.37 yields 38.4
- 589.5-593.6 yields 38.2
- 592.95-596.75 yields 41.4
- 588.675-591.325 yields 36.4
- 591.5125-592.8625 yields 38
